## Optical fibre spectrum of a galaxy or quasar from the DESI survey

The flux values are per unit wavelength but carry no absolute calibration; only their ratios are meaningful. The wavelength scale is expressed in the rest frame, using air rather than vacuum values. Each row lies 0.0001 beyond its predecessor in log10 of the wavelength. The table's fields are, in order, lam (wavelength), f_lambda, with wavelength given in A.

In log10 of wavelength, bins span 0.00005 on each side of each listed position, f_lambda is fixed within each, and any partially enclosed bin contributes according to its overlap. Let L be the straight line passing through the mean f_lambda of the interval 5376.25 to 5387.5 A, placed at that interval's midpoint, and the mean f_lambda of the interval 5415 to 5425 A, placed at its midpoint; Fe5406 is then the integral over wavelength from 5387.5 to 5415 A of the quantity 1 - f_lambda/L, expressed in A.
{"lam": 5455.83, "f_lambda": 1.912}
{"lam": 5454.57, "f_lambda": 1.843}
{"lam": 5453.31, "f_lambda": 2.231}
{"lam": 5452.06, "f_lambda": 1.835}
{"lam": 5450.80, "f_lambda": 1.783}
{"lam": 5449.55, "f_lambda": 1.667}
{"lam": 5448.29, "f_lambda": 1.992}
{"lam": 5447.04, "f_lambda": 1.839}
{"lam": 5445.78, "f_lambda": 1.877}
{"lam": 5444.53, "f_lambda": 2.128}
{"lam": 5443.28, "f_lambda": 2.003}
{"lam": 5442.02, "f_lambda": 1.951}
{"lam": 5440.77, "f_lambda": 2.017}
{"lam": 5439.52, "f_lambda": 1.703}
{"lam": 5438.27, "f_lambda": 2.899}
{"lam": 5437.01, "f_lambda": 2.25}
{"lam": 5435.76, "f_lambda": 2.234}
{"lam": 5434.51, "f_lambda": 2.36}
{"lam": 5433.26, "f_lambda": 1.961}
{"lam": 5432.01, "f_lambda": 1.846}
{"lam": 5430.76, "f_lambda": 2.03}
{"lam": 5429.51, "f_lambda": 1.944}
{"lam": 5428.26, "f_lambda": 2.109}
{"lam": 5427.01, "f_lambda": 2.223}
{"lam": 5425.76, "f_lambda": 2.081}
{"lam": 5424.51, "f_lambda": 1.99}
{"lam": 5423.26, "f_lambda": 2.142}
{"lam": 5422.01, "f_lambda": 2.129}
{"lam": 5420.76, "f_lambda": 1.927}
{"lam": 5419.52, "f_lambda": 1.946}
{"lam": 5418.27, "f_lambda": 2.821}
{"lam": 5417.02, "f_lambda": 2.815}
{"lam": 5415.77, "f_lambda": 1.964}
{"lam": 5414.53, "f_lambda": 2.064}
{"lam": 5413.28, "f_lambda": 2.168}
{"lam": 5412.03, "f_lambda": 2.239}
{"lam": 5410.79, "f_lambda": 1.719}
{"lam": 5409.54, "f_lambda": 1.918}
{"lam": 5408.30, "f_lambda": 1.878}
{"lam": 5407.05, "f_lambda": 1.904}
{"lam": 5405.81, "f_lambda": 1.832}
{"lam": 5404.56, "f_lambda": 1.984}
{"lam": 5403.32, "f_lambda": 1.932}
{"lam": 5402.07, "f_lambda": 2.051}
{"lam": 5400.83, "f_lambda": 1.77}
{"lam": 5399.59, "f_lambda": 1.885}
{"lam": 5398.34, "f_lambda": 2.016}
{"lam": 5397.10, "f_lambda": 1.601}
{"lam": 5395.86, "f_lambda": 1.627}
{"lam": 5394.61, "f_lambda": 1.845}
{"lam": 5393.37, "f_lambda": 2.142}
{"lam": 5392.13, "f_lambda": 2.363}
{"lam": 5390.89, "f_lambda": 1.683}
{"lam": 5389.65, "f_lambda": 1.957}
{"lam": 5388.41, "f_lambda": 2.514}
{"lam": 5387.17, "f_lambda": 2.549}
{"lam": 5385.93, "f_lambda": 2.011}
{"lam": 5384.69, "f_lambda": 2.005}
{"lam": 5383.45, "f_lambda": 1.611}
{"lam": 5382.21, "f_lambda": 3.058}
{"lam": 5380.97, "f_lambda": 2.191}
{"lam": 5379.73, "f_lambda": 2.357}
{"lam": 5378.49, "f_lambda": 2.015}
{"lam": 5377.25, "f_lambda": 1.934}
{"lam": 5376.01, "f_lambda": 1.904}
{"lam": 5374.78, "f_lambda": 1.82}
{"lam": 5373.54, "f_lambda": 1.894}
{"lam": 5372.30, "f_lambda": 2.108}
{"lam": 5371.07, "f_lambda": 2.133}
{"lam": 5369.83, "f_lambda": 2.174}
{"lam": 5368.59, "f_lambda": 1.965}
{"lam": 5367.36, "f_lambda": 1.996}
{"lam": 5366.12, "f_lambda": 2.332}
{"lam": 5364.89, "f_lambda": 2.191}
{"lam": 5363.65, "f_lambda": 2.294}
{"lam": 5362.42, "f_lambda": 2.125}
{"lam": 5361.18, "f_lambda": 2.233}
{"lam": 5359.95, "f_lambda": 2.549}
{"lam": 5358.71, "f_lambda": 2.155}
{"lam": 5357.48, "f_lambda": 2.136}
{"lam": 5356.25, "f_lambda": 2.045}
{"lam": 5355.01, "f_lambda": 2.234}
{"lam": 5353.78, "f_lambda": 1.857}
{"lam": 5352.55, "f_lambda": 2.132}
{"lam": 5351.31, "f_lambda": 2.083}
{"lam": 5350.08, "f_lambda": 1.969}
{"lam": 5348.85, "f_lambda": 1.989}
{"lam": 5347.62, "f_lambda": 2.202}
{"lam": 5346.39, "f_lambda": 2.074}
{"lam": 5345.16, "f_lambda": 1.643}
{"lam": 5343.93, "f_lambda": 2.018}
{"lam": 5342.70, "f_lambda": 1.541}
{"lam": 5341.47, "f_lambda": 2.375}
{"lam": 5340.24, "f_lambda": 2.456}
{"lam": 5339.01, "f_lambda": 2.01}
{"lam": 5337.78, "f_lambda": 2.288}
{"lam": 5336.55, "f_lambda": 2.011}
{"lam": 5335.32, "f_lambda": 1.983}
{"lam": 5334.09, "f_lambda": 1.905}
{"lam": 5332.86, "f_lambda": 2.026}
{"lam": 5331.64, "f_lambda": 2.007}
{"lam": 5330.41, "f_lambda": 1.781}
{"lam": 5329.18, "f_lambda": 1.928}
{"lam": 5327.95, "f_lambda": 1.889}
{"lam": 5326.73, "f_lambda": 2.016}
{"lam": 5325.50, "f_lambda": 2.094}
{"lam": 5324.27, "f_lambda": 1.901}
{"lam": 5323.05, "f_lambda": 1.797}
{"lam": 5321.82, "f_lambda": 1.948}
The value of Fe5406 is 2.9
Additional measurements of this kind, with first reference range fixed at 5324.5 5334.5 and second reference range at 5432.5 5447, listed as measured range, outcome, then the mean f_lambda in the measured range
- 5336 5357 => -0.8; 2.06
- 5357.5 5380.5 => -1.3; 2.12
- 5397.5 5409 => 0.8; 1.91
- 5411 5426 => -0.7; 2.18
